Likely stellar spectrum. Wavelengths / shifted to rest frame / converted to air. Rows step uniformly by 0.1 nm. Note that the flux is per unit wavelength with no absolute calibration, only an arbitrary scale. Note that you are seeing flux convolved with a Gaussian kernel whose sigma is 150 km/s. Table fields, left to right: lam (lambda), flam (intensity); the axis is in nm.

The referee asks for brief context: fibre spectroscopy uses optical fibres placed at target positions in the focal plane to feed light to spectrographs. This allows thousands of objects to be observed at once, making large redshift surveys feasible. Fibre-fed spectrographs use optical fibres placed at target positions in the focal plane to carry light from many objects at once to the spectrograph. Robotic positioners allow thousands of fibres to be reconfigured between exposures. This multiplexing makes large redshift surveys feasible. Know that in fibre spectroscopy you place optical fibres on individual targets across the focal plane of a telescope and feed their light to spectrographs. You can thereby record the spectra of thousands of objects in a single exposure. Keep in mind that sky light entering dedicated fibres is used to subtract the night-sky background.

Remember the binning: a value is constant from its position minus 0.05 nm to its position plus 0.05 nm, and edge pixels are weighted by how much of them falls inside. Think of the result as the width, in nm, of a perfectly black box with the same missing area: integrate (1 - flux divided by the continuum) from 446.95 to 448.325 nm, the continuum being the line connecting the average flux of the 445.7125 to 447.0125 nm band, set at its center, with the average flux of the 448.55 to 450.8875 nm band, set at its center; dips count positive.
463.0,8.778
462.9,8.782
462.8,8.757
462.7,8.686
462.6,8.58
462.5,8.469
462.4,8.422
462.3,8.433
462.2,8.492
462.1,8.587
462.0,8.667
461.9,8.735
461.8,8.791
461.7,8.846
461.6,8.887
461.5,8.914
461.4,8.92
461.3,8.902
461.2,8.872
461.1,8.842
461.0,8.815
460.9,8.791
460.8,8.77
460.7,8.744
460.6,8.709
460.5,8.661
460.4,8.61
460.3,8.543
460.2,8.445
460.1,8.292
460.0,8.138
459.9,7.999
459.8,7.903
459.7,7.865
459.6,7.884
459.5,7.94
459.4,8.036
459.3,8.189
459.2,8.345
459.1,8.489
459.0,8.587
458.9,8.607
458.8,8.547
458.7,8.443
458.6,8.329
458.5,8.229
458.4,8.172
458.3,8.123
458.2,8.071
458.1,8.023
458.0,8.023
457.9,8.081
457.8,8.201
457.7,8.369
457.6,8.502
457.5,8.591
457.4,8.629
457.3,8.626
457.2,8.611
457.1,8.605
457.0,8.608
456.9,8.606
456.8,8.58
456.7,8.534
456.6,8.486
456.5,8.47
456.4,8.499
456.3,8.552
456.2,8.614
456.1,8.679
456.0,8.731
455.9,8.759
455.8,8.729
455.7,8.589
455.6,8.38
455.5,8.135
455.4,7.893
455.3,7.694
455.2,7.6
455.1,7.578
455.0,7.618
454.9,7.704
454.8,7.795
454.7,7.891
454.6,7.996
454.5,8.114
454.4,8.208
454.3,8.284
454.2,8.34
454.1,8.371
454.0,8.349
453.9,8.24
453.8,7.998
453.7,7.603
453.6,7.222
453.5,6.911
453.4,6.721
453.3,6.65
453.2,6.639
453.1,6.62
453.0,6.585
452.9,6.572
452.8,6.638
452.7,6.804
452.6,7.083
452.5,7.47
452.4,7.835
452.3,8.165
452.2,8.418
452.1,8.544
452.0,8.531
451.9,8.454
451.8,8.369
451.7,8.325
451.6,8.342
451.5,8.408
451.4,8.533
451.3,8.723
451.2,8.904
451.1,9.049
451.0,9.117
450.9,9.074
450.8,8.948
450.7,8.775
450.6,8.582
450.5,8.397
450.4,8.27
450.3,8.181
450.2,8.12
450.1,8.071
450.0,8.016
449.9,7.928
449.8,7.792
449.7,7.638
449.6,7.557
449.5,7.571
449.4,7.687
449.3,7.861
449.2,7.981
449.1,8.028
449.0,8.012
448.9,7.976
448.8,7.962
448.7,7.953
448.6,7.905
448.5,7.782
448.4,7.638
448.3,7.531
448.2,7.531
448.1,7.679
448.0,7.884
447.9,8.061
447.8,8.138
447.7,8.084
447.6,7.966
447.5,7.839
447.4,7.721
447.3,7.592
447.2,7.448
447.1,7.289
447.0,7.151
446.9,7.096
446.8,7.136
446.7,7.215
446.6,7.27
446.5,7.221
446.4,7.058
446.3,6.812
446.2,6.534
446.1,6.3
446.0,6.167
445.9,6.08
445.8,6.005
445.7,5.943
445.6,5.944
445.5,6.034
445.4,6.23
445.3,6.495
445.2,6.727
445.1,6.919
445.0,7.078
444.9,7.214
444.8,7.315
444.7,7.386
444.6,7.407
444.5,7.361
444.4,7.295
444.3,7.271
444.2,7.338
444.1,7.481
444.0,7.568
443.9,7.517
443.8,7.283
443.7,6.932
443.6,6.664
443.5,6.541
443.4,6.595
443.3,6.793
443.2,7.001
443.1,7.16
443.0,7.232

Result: -0.089 nm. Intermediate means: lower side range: 6.74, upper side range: 8.07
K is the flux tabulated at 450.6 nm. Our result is 8.582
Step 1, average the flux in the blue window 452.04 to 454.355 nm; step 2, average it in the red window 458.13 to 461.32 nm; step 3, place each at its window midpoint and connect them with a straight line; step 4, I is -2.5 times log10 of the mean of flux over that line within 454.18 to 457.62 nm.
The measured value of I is -0.06 mag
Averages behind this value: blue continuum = 7.49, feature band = 8.32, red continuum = 8.4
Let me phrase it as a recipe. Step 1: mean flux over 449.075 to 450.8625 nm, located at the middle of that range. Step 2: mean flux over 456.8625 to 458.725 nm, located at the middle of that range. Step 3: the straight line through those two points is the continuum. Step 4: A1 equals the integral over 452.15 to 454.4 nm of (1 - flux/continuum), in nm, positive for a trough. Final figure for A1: 0.21 nm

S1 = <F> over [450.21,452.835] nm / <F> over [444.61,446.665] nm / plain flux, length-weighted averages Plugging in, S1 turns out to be 1.25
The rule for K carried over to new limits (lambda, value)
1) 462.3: 8.433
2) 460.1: 8.292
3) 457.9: 8.081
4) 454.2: 8.34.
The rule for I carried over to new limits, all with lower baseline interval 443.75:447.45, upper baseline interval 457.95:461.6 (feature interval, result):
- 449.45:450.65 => -0.08 mag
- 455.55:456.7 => -0.07 mag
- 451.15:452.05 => -0.13 mag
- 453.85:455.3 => -0.02 mag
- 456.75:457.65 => -0.06 mag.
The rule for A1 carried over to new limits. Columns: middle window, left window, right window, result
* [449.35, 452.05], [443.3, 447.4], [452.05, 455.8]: -0.35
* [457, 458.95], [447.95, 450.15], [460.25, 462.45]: 0.03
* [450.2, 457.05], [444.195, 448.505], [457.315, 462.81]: -0.22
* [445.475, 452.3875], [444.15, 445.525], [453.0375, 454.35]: -0.49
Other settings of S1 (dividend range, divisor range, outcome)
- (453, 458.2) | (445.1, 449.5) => 1.11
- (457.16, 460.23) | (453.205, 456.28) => 1.04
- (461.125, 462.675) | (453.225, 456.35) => 1.09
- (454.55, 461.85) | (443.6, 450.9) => 1.13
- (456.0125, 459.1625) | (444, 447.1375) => 1.23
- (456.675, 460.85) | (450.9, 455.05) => 1.06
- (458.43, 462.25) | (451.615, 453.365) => 1.13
